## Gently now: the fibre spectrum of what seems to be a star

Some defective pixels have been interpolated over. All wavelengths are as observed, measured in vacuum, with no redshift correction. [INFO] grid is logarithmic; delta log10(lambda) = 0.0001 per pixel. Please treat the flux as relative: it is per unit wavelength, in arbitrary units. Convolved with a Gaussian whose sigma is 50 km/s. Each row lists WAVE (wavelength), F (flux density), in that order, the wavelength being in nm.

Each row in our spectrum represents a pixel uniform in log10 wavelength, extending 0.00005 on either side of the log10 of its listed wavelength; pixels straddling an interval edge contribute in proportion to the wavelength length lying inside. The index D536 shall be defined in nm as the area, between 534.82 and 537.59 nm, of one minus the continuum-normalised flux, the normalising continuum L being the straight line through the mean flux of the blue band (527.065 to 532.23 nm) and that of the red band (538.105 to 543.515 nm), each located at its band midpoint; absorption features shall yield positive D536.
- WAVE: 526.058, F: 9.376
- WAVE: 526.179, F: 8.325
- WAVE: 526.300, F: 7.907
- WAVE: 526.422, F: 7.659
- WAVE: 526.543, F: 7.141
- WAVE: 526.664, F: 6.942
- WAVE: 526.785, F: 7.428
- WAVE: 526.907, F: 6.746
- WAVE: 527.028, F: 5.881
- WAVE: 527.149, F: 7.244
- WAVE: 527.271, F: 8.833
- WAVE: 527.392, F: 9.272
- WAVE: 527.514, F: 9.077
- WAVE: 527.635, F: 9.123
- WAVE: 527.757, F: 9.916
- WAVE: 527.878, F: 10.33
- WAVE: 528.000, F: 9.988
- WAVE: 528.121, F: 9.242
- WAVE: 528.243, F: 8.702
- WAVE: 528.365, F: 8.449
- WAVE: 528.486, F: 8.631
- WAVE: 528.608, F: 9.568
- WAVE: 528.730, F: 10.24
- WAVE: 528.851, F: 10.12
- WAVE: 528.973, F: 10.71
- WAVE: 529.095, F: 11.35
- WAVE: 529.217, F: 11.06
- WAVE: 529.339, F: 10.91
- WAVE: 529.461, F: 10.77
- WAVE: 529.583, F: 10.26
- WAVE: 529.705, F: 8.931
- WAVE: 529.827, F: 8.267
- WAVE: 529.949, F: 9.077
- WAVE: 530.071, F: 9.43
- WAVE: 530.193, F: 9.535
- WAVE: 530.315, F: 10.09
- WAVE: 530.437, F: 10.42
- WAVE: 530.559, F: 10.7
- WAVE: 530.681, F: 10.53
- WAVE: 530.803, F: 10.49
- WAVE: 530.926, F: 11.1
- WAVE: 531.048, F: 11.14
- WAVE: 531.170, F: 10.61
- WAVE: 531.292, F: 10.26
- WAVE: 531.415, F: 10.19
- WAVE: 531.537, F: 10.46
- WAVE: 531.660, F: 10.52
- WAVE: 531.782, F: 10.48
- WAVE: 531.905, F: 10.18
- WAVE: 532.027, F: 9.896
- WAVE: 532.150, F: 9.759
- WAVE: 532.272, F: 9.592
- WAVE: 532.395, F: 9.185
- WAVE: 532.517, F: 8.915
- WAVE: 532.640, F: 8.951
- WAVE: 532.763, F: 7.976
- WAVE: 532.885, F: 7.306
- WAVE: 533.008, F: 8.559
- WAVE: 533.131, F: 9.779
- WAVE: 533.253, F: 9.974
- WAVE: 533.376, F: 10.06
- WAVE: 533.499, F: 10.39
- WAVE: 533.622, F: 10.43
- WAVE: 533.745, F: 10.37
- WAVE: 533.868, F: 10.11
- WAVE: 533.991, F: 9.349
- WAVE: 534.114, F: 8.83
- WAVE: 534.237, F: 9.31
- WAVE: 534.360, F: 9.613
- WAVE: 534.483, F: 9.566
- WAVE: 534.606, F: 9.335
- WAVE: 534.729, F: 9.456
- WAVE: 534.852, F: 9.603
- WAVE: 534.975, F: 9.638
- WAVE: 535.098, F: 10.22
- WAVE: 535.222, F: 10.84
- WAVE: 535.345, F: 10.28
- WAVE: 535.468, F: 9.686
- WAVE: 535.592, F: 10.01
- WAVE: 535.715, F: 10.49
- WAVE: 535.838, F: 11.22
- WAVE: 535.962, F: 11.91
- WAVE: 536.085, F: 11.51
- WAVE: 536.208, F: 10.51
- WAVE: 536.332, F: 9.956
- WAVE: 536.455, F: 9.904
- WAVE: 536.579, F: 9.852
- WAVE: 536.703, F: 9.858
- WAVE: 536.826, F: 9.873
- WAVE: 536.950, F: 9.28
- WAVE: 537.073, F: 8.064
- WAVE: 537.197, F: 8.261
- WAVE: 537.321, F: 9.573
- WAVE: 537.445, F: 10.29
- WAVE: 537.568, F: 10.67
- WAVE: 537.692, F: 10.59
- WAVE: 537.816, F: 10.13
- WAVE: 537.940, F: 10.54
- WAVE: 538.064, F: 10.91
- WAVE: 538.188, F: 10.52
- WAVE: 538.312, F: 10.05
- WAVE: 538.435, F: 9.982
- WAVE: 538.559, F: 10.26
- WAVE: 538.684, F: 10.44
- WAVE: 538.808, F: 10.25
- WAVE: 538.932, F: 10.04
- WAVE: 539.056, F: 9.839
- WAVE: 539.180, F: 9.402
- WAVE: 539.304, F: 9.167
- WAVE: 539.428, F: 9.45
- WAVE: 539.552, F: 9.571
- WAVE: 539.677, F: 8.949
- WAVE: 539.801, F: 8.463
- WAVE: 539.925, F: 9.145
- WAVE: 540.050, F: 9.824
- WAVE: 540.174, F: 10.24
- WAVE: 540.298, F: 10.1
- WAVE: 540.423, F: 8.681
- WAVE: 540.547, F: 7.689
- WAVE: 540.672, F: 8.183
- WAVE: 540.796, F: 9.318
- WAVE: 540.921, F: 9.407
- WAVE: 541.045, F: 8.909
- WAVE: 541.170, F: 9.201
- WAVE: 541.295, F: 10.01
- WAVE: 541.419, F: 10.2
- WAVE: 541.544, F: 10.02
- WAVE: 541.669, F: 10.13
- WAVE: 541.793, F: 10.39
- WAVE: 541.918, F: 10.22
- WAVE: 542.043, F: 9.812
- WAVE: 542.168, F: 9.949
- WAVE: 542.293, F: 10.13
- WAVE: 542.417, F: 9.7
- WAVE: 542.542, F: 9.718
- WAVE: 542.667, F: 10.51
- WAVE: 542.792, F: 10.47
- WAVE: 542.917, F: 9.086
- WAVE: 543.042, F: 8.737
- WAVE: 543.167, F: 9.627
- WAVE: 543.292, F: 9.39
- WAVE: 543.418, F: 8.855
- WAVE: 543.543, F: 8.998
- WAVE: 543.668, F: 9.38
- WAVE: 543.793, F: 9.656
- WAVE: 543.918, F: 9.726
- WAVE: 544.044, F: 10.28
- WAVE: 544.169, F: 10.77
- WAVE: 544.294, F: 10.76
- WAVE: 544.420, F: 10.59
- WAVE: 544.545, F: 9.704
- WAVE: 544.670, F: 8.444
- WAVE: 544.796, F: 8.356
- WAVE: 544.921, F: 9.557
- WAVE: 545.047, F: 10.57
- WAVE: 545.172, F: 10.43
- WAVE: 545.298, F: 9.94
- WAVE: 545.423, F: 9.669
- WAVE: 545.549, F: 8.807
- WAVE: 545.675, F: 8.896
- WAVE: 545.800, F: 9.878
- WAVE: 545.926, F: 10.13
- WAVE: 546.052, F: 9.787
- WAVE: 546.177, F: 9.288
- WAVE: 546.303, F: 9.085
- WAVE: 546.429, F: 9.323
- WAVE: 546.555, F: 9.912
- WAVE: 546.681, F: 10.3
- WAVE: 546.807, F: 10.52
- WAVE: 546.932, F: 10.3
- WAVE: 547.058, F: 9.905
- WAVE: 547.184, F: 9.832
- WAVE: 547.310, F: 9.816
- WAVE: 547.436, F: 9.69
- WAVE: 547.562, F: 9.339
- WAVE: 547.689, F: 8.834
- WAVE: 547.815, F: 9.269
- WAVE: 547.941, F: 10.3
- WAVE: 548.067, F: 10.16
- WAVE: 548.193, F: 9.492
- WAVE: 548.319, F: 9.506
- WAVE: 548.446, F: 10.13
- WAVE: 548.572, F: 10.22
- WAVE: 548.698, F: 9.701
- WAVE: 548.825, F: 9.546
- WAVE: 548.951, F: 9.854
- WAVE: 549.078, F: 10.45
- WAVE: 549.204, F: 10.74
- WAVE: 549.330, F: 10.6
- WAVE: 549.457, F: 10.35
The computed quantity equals -0.093 nm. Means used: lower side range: 9.88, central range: 10.1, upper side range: 9.63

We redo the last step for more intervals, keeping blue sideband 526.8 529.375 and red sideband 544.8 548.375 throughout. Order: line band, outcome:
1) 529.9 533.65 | -0.21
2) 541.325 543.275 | -0.06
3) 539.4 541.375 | 0.07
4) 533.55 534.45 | -0.03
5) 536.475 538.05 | -0.05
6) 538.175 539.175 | -0.06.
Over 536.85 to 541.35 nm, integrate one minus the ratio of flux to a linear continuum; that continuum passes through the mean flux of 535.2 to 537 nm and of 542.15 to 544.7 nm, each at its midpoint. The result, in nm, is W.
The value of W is 0.23 nm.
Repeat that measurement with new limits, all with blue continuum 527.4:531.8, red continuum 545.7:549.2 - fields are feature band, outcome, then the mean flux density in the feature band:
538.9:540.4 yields 0.062 nm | 9.48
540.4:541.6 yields 0.086 nm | 9.17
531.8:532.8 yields 0.059 nm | 9.38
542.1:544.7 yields 0.026 nm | 9.75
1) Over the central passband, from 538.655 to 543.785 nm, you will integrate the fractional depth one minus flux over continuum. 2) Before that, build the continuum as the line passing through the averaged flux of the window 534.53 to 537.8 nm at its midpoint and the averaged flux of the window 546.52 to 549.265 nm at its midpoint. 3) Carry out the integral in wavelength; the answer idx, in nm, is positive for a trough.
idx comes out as 0.22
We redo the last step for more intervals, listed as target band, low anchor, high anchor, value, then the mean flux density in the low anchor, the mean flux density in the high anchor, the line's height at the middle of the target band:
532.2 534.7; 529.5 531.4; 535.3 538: 0.175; 10.1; 10.1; 10.1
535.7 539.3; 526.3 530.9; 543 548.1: -0.243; 9.27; 9.68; 9.48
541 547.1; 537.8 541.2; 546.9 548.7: -0.047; 9.59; 9.76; 9.68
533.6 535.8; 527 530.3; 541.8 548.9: -0.062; 9.49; 9.74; 9.58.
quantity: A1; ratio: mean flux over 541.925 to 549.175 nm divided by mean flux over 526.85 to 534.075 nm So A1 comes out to 1.0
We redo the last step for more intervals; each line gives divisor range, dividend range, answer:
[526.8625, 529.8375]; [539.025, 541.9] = 1.00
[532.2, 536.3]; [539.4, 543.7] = 0.97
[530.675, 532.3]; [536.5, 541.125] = 0.93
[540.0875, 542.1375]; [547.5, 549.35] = 1.03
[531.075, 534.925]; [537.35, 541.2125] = 1.00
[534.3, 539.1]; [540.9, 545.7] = 0.97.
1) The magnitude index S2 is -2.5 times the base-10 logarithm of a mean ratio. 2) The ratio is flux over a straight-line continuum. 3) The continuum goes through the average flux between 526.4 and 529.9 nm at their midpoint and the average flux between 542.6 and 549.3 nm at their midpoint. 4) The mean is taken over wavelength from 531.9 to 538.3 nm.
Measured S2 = -0.05 mag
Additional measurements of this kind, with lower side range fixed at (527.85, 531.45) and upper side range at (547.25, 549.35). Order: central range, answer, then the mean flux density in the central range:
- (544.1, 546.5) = 0.021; 9.69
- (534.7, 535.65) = 0.000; 9.98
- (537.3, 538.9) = -0.041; 10.3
